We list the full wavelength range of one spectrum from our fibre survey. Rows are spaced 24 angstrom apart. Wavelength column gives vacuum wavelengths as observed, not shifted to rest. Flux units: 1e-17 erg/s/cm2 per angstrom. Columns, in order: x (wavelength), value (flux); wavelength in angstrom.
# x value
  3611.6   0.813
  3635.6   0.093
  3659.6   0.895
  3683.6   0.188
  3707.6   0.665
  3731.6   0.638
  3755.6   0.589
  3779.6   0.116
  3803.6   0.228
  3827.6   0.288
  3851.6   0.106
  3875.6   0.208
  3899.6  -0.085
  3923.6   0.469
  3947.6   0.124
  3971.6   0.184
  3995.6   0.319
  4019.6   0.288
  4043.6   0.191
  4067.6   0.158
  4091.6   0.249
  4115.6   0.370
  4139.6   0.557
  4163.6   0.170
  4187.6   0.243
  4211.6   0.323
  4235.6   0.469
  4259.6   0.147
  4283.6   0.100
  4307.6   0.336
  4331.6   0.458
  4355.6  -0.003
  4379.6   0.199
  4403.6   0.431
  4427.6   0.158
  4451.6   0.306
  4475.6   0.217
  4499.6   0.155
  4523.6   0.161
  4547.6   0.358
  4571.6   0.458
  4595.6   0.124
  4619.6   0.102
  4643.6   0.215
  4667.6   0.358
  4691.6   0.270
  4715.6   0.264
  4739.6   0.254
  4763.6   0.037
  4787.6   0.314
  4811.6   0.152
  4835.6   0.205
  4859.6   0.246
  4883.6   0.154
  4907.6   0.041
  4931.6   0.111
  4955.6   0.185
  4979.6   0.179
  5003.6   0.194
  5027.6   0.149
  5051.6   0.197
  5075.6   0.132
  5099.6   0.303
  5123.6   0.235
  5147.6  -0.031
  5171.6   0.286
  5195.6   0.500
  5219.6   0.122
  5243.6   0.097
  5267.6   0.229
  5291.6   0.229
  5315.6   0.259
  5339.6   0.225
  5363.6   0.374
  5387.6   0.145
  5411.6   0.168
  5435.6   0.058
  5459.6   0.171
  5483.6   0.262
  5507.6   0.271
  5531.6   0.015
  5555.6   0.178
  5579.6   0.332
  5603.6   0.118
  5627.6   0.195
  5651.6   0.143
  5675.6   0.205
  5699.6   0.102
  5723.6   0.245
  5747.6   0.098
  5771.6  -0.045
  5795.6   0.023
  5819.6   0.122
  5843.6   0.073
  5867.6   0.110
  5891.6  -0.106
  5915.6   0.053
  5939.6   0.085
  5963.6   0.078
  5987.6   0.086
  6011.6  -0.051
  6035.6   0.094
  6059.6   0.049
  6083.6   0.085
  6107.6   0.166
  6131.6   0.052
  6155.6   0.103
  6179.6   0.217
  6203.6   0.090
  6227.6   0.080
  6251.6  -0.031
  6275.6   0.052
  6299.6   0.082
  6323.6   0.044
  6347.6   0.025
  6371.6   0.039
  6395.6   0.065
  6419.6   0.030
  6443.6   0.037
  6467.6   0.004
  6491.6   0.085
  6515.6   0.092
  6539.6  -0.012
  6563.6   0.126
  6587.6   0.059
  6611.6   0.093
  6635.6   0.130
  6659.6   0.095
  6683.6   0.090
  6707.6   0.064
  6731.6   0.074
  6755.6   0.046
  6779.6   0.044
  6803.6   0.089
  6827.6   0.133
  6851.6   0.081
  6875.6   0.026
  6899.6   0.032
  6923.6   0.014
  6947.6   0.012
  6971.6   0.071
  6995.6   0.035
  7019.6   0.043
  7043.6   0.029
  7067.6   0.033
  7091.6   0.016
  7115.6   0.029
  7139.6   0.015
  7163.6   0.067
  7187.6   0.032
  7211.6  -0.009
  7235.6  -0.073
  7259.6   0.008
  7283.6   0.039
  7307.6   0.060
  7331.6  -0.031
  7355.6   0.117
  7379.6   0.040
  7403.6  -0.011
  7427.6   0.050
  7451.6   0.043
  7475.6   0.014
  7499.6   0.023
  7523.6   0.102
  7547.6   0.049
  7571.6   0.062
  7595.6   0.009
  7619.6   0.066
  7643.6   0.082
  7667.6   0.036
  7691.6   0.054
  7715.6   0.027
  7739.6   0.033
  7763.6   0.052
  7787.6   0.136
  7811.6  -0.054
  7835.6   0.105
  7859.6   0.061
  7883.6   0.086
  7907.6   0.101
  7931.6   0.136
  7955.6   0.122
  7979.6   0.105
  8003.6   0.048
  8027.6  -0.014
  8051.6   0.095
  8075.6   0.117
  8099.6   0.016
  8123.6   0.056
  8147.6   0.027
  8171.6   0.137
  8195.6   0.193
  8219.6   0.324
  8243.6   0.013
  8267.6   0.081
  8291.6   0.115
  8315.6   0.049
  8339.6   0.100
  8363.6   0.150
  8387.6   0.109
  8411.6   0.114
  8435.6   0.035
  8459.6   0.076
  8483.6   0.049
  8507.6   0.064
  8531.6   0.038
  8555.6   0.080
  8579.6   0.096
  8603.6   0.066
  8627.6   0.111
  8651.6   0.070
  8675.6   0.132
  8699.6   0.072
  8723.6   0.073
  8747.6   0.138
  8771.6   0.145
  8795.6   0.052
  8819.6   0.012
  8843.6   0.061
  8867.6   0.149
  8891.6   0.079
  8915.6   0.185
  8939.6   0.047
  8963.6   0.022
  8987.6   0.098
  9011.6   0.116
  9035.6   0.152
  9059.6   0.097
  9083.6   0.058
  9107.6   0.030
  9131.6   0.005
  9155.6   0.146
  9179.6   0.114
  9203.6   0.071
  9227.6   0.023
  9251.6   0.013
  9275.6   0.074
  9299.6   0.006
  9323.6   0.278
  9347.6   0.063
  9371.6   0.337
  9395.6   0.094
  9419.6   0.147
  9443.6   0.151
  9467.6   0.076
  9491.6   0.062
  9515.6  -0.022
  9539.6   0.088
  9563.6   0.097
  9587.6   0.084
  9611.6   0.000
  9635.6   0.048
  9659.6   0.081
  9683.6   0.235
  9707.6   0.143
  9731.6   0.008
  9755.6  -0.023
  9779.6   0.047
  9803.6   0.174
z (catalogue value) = 1.201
